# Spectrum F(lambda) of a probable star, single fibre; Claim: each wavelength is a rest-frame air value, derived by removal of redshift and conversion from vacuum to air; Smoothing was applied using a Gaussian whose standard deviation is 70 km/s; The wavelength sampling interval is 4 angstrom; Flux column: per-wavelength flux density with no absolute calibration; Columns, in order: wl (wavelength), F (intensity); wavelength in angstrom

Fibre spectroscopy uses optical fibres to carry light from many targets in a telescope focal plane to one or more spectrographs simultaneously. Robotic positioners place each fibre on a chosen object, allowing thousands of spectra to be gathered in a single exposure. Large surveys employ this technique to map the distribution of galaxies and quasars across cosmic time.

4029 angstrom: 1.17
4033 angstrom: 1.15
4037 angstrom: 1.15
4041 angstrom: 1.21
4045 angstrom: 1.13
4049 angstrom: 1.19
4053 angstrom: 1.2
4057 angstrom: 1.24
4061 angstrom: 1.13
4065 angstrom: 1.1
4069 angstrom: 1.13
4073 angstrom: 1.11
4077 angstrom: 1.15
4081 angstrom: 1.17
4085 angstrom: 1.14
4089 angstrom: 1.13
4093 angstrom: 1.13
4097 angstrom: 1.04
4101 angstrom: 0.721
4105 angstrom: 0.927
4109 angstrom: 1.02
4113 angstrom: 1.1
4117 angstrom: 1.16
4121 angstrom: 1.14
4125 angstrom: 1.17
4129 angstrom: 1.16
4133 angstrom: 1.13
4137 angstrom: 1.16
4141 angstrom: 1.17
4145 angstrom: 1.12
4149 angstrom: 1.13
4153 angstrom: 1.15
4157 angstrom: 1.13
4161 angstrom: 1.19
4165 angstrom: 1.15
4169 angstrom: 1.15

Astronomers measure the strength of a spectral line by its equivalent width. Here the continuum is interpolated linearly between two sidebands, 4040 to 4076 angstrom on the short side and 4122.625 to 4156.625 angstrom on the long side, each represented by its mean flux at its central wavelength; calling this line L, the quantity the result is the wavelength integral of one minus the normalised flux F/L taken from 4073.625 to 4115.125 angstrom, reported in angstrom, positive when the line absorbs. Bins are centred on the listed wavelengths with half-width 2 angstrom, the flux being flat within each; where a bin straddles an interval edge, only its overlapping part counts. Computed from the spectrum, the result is 3.6 angstrom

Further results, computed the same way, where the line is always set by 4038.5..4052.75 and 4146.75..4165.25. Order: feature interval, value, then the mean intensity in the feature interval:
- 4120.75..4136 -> 0.1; 1.15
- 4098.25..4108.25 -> 2.6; 0.865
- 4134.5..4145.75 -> 0.0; 1.15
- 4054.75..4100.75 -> 2.0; 1.12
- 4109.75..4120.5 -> 0.4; 1.12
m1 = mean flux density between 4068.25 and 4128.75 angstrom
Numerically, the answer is 1.08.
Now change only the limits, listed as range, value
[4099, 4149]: 1.08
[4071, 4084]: 1.14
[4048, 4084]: 1.16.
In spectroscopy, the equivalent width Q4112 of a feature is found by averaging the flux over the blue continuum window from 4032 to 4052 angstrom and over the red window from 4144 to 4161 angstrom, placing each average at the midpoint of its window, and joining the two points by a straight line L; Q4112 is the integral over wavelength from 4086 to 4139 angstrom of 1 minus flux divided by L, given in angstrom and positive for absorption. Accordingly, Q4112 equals 3.36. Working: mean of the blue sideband 1.17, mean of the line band 1.08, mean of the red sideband 1.14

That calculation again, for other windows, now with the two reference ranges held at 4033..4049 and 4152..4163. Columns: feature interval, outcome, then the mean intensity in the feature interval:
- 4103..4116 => 1.50 angstrom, 1.03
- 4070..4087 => 0.30 angstrom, 1.14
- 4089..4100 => 0.96 angstrom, 1.06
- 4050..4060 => -0.38 angstrom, 1.21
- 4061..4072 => 0.44 angstrom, 1.12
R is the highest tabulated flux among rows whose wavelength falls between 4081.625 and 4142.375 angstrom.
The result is 1.17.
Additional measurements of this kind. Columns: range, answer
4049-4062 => 1.24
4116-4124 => 1.16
